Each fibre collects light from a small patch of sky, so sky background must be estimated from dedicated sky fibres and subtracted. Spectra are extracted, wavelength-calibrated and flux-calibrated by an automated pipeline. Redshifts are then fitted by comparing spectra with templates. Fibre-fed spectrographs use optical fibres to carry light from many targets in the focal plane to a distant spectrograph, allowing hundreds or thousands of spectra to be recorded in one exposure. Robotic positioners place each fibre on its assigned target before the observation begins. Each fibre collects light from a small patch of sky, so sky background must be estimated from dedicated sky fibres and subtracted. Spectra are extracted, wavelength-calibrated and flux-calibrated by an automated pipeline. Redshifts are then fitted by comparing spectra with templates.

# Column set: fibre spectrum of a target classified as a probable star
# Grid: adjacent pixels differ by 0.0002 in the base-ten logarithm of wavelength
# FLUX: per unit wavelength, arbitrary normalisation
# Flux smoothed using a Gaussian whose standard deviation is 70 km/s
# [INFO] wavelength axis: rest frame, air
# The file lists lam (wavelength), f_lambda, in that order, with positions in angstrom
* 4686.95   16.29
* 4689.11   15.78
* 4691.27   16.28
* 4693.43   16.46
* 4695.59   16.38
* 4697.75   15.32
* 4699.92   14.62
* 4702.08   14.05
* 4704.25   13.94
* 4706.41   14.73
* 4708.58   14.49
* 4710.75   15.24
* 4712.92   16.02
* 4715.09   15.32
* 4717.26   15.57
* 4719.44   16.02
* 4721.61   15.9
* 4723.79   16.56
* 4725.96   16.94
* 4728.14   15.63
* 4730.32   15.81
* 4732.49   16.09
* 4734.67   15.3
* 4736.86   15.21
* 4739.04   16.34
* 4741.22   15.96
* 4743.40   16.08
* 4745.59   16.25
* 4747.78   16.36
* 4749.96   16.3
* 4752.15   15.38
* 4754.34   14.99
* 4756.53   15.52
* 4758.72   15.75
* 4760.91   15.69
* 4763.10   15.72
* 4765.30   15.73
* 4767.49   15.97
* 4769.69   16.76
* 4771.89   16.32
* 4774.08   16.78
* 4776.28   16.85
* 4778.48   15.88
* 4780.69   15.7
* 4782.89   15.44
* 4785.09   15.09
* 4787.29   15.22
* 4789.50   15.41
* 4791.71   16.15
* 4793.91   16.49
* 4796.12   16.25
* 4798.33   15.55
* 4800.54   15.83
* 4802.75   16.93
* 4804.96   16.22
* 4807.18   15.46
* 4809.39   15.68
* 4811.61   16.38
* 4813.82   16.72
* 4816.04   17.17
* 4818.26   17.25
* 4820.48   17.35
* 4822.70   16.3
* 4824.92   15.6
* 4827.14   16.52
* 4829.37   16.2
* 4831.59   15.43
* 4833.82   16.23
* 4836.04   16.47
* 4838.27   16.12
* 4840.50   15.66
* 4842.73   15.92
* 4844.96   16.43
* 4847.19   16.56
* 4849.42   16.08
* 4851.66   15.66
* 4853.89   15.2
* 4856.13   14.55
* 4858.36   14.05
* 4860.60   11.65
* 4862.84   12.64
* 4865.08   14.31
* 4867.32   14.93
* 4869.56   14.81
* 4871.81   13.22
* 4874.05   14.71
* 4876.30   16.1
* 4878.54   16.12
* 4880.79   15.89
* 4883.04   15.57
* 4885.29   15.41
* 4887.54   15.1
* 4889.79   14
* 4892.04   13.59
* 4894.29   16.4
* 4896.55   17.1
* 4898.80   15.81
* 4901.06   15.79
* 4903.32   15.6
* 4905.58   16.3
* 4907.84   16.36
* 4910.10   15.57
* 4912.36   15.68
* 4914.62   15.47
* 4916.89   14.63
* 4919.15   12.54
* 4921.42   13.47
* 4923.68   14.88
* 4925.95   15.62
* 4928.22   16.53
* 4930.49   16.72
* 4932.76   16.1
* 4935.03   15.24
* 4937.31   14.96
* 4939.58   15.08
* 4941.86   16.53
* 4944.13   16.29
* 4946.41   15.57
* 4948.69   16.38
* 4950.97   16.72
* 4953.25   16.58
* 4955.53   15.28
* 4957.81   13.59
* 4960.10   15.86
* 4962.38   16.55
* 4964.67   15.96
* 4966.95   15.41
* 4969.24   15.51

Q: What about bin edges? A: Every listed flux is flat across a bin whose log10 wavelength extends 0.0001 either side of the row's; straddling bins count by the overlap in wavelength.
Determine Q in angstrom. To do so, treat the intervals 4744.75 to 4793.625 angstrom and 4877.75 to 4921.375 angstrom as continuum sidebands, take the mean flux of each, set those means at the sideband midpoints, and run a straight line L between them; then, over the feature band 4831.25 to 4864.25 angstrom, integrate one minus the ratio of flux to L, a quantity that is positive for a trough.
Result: 0.7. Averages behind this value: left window 15.9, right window 15.4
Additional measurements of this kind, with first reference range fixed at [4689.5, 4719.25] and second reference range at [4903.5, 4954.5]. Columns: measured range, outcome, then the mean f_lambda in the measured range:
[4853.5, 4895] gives 2.4 angstrom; 14.6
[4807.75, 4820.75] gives -1.0 angstrom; 16.7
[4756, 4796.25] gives -1.4 angstrom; 15.9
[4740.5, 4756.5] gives -0.5 angstrom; 15.9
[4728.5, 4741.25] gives -0.4 angstrom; 15.8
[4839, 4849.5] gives -0.4 angstrom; 16.1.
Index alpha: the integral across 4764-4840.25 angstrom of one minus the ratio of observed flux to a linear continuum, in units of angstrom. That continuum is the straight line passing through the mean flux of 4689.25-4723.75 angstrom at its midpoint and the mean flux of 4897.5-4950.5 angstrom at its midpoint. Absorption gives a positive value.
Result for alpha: -3.39 angstrom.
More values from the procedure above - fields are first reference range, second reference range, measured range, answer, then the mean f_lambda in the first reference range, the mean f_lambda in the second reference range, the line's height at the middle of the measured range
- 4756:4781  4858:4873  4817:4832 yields -1.8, 16.1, 13.6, 14.7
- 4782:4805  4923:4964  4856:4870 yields 1.8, 15.9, 15.8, 15.8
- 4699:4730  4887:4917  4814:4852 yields -2.0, 15.4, 15.6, 15.5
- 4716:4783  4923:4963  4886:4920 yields 1.0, 16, 15.8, 15.8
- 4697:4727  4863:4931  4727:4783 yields -2.3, 15.3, 15.2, 15.3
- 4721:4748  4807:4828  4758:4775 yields 0.1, 16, 16.5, 16.2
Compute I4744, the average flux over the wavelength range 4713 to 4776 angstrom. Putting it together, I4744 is 16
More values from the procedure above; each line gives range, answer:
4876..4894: 15.2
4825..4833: 16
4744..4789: 15.9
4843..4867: 14.8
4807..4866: 15.7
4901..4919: 15.5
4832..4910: 15.3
